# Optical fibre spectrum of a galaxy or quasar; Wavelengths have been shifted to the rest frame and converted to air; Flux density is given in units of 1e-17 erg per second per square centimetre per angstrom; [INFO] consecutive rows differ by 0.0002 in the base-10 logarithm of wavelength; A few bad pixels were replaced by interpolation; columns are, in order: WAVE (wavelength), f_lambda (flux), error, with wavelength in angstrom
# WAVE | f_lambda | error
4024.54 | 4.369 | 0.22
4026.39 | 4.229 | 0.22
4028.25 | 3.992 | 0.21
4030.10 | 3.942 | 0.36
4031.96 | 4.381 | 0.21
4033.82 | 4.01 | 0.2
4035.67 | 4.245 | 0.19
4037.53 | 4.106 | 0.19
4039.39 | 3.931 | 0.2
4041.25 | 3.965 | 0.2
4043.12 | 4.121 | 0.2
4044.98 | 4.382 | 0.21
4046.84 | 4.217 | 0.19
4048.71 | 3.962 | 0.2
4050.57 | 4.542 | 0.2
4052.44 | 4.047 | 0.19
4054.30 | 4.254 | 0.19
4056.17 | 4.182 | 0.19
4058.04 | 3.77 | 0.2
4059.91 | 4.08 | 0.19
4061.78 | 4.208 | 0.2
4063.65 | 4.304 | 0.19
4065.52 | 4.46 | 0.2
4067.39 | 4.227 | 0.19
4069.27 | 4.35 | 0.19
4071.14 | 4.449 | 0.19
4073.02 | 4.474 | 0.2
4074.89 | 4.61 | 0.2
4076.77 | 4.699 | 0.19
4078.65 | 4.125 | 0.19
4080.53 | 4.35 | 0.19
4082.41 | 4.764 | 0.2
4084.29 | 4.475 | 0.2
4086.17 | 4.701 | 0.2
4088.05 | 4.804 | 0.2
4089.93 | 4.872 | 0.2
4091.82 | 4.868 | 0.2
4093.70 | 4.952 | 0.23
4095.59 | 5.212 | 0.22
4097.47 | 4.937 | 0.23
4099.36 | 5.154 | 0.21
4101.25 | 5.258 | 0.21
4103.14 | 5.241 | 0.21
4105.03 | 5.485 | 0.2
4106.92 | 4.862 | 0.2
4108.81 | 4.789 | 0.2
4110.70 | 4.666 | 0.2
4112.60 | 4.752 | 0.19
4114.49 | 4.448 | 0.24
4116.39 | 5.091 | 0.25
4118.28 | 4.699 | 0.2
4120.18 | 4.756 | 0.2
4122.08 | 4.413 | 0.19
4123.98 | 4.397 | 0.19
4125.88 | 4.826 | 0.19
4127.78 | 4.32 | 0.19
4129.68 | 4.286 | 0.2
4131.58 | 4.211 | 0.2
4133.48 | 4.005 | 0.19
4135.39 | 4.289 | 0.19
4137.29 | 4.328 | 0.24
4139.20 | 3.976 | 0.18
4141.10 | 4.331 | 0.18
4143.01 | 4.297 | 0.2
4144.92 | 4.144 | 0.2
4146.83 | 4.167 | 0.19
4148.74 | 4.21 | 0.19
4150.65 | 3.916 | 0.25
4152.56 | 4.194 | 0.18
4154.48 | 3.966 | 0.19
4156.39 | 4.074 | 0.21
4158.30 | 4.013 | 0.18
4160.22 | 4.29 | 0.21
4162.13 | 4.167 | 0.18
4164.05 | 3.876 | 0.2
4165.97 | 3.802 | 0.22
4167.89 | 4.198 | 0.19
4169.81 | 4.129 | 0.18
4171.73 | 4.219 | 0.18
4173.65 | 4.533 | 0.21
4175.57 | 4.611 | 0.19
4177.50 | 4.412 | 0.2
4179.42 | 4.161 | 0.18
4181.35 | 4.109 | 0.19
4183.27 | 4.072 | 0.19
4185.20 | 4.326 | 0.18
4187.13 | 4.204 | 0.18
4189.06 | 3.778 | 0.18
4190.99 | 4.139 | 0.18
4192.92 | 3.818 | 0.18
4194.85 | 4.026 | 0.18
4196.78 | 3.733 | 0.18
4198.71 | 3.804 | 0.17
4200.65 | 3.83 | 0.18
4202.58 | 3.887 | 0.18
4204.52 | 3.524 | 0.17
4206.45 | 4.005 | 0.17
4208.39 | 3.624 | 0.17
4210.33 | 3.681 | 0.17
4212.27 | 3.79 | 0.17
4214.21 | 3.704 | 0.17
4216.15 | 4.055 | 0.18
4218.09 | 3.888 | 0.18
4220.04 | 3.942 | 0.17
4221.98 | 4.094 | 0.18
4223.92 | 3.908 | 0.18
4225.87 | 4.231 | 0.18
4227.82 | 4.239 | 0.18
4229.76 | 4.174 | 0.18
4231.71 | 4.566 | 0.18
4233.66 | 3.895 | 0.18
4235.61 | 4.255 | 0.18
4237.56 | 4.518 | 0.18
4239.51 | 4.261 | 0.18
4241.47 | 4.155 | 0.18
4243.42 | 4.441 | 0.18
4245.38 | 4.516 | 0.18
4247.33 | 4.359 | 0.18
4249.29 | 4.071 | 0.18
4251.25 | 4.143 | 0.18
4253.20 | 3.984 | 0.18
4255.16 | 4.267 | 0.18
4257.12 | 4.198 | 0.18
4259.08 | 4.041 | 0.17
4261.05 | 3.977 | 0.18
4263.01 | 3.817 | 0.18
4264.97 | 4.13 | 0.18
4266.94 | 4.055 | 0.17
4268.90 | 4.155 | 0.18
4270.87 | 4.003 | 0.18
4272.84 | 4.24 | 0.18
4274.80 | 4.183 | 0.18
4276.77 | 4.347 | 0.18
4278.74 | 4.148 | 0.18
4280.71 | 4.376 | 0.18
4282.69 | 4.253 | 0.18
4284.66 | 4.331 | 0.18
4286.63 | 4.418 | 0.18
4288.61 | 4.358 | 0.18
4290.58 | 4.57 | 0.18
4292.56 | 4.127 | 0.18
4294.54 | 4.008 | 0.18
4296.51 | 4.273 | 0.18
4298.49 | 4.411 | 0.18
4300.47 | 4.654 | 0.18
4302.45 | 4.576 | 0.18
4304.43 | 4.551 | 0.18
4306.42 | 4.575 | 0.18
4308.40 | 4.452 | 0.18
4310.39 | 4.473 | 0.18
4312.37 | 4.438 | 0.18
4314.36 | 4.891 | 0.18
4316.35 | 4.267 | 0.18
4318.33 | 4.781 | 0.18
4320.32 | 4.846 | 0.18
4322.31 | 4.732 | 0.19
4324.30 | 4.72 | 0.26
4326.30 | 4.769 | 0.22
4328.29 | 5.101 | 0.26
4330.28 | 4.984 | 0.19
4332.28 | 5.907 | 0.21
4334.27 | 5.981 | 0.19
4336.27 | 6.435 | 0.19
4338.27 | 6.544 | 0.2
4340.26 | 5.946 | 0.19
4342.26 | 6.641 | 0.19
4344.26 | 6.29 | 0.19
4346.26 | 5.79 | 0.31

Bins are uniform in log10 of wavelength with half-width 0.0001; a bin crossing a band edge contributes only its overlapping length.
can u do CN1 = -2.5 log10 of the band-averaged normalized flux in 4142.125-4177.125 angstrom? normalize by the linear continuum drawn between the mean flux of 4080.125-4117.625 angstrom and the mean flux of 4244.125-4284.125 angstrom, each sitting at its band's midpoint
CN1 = 0.11 mag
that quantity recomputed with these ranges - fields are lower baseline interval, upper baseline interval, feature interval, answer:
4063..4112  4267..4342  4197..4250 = 0.17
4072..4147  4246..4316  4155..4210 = 0.11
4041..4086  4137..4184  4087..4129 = -0.15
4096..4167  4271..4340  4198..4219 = 0.20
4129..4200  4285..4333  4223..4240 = 0.03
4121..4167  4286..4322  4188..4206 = 0.12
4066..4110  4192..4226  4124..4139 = 0.03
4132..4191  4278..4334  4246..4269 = 0.09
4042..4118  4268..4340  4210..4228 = 0.18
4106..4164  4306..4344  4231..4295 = 0.17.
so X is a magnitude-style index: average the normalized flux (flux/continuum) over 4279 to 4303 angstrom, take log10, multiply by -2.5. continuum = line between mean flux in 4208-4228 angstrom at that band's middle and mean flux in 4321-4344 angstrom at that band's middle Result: 0.15 mag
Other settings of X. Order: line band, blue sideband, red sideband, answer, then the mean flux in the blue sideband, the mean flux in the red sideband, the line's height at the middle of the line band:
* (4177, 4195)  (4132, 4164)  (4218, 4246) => 0.02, 4.14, 4.21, 4.17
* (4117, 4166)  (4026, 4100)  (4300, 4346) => 0.09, 4.38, 5.17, 4.62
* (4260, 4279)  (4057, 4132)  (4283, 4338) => 0.15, 4.64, 4.75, 4.73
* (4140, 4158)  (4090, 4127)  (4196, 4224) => 0.08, 4.88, 3.83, 4.46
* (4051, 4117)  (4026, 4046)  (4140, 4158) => -0.12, 4.12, 4.14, 4.13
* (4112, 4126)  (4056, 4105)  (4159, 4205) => -0.06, 4.62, 4.07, 4.41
